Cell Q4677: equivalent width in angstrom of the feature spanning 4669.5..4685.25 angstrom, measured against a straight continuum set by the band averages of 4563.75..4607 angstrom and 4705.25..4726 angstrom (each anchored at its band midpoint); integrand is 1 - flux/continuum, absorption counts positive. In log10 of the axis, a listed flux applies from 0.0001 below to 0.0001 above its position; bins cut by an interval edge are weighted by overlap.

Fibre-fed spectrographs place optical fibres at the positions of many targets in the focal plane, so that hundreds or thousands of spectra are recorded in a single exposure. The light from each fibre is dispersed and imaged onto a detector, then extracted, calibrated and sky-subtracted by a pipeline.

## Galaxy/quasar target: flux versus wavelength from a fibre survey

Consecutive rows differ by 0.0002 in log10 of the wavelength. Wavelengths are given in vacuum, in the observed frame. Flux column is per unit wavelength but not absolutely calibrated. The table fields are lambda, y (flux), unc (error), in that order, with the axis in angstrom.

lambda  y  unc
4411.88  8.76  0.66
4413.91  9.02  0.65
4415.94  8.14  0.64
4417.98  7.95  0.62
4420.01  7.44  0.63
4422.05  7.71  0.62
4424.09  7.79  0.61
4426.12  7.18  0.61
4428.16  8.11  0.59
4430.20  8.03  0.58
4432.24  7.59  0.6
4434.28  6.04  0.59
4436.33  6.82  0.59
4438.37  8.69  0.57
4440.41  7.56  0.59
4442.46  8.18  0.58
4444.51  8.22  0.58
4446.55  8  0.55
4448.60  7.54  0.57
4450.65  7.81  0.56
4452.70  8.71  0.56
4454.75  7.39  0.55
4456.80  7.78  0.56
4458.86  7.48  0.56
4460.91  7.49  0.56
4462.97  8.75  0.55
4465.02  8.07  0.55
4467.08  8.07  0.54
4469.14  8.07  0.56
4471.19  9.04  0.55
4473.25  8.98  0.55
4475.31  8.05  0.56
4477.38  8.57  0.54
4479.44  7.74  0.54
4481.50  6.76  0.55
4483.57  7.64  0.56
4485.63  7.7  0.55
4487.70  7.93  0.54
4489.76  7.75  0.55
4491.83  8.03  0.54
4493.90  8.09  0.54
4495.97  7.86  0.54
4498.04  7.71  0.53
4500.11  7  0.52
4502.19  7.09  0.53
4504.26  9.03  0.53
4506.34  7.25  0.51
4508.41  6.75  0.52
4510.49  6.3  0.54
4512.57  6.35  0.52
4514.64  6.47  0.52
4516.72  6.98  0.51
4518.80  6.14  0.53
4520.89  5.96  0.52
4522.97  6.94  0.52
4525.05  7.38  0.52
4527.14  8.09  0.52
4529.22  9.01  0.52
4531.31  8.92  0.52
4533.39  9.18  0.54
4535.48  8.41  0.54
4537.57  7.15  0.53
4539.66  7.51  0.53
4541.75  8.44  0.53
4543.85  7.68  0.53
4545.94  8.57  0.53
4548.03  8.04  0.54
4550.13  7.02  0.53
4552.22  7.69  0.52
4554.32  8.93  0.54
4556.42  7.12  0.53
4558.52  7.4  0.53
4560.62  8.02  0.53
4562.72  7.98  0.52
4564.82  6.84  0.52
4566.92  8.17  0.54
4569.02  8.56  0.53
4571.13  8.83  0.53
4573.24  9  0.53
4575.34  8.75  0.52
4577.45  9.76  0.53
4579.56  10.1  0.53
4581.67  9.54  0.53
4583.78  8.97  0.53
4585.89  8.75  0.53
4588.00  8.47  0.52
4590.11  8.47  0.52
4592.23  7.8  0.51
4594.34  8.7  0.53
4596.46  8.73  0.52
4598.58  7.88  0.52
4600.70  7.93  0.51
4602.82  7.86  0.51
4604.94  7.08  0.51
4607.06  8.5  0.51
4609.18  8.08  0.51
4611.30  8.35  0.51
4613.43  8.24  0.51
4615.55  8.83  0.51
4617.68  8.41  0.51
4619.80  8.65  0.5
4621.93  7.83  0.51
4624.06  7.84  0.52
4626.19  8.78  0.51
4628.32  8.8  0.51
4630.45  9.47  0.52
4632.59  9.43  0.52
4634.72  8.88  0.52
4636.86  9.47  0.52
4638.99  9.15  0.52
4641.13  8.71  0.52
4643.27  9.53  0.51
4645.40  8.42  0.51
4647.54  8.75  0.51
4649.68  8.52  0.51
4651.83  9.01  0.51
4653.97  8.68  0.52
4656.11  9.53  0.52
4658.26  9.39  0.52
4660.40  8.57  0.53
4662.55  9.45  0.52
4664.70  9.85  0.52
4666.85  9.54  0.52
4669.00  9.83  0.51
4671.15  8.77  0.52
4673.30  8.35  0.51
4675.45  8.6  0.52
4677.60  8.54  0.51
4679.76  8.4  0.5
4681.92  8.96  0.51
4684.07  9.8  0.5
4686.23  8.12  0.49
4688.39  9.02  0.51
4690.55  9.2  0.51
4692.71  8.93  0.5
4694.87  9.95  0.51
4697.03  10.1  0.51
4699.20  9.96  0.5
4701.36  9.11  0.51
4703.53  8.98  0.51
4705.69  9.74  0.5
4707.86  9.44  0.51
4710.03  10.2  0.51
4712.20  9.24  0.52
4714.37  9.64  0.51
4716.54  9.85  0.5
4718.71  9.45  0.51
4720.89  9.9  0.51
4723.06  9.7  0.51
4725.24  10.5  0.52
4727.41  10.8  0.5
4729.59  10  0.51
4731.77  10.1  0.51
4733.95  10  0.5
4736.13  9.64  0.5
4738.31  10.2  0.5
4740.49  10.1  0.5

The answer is 1.0 angstrom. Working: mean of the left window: 8.51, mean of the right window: 9.75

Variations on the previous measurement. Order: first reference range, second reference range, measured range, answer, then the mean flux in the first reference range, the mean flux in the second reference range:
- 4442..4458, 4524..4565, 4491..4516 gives 2.05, 7.94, 7.99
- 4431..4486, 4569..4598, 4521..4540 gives 1.07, 7.88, 8.88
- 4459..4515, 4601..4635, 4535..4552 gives 0.43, 7.73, 8.42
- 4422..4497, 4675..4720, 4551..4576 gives 1.21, 7.87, 9.31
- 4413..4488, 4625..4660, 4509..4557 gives 4.61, 7.89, 9.02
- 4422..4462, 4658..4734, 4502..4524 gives 3.64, 7.71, 9.44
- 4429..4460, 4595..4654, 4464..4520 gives 2.38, 7.72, 8.56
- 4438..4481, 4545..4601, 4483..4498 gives 0.56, 8.08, 8.38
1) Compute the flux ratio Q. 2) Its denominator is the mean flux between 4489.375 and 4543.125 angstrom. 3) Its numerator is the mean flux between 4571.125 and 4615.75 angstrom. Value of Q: 1.1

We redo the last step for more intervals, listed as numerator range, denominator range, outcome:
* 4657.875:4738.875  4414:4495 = 1.20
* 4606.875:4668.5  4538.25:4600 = 1.06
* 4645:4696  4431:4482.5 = 1.14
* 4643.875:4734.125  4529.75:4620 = 1.13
